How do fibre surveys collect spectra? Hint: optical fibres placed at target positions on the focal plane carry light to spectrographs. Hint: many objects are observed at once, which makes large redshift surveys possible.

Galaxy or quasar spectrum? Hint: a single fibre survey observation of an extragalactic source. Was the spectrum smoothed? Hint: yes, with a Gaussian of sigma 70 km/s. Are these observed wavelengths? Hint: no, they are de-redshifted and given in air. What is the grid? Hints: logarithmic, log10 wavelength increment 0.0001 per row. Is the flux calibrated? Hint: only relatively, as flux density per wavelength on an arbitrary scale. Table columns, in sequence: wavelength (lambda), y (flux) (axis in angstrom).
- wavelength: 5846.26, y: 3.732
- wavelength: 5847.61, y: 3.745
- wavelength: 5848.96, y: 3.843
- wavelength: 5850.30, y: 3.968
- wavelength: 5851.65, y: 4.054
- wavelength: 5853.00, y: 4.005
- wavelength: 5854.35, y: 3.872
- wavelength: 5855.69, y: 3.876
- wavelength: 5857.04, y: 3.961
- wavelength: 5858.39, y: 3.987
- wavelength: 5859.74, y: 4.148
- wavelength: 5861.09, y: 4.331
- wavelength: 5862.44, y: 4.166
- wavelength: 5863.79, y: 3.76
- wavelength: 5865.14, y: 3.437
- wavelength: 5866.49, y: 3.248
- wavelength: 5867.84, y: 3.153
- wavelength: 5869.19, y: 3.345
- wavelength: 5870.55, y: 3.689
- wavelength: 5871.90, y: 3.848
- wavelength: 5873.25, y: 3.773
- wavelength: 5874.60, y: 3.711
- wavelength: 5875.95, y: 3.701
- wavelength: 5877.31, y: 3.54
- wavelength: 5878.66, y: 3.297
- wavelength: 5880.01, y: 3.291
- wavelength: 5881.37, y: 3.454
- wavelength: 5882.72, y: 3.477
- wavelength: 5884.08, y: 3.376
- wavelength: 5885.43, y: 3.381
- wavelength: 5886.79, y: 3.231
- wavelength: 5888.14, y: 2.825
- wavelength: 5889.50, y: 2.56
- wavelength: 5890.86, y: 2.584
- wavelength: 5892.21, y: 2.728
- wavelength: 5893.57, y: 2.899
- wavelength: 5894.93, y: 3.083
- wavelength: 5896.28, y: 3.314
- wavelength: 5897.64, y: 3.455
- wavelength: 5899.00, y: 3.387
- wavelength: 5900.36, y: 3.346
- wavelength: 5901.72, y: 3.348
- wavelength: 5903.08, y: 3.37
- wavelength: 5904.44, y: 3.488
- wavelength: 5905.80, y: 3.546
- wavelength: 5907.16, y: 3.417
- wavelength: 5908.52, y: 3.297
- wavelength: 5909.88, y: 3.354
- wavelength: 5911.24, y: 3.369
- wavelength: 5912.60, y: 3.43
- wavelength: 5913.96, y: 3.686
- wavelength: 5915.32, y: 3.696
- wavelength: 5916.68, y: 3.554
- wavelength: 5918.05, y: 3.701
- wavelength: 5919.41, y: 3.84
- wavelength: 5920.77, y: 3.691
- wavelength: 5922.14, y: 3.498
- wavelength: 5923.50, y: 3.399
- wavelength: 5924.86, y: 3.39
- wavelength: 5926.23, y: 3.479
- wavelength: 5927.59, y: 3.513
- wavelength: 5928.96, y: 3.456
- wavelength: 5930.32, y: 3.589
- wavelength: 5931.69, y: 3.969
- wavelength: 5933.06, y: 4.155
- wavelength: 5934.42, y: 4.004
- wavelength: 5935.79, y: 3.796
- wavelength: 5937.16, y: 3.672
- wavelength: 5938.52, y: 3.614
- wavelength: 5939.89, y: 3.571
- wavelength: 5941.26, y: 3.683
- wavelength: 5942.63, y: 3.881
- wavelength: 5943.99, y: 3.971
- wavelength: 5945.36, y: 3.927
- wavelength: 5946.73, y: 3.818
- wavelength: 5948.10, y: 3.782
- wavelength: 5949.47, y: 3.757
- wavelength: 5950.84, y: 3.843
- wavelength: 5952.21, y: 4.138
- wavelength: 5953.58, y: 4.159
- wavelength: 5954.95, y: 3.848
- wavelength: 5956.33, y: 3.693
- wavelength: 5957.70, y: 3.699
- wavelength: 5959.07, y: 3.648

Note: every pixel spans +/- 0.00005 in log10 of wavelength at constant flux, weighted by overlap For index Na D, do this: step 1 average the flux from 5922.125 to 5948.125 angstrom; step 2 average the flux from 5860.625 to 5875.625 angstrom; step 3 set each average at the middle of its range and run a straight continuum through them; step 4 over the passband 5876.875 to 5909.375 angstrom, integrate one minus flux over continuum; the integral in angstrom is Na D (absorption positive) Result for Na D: 4.0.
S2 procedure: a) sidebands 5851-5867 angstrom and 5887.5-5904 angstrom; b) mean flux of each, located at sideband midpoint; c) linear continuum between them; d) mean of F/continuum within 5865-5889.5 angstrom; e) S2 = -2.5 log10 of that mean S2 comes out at 0.028 mag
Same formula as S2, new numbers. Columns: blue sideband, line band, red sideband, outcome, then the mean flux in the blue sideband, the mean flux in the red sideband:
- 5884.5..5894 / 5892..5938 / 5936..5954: -0.06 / 2.9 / 3.83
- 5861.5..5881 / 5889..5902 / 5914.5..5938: 0.18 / 3.58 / 3.67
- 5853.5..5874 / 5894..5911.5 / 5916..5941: 0.11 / 3.78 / 3.66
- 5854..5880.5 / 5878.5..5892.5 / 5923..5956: 0.19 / 3.71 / 3.77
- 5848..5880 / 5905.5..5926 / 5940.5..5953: 0.09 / 3.76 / 3.87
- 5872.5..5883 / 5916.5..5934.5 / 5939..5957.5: 0.03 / 3.54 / 3.84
